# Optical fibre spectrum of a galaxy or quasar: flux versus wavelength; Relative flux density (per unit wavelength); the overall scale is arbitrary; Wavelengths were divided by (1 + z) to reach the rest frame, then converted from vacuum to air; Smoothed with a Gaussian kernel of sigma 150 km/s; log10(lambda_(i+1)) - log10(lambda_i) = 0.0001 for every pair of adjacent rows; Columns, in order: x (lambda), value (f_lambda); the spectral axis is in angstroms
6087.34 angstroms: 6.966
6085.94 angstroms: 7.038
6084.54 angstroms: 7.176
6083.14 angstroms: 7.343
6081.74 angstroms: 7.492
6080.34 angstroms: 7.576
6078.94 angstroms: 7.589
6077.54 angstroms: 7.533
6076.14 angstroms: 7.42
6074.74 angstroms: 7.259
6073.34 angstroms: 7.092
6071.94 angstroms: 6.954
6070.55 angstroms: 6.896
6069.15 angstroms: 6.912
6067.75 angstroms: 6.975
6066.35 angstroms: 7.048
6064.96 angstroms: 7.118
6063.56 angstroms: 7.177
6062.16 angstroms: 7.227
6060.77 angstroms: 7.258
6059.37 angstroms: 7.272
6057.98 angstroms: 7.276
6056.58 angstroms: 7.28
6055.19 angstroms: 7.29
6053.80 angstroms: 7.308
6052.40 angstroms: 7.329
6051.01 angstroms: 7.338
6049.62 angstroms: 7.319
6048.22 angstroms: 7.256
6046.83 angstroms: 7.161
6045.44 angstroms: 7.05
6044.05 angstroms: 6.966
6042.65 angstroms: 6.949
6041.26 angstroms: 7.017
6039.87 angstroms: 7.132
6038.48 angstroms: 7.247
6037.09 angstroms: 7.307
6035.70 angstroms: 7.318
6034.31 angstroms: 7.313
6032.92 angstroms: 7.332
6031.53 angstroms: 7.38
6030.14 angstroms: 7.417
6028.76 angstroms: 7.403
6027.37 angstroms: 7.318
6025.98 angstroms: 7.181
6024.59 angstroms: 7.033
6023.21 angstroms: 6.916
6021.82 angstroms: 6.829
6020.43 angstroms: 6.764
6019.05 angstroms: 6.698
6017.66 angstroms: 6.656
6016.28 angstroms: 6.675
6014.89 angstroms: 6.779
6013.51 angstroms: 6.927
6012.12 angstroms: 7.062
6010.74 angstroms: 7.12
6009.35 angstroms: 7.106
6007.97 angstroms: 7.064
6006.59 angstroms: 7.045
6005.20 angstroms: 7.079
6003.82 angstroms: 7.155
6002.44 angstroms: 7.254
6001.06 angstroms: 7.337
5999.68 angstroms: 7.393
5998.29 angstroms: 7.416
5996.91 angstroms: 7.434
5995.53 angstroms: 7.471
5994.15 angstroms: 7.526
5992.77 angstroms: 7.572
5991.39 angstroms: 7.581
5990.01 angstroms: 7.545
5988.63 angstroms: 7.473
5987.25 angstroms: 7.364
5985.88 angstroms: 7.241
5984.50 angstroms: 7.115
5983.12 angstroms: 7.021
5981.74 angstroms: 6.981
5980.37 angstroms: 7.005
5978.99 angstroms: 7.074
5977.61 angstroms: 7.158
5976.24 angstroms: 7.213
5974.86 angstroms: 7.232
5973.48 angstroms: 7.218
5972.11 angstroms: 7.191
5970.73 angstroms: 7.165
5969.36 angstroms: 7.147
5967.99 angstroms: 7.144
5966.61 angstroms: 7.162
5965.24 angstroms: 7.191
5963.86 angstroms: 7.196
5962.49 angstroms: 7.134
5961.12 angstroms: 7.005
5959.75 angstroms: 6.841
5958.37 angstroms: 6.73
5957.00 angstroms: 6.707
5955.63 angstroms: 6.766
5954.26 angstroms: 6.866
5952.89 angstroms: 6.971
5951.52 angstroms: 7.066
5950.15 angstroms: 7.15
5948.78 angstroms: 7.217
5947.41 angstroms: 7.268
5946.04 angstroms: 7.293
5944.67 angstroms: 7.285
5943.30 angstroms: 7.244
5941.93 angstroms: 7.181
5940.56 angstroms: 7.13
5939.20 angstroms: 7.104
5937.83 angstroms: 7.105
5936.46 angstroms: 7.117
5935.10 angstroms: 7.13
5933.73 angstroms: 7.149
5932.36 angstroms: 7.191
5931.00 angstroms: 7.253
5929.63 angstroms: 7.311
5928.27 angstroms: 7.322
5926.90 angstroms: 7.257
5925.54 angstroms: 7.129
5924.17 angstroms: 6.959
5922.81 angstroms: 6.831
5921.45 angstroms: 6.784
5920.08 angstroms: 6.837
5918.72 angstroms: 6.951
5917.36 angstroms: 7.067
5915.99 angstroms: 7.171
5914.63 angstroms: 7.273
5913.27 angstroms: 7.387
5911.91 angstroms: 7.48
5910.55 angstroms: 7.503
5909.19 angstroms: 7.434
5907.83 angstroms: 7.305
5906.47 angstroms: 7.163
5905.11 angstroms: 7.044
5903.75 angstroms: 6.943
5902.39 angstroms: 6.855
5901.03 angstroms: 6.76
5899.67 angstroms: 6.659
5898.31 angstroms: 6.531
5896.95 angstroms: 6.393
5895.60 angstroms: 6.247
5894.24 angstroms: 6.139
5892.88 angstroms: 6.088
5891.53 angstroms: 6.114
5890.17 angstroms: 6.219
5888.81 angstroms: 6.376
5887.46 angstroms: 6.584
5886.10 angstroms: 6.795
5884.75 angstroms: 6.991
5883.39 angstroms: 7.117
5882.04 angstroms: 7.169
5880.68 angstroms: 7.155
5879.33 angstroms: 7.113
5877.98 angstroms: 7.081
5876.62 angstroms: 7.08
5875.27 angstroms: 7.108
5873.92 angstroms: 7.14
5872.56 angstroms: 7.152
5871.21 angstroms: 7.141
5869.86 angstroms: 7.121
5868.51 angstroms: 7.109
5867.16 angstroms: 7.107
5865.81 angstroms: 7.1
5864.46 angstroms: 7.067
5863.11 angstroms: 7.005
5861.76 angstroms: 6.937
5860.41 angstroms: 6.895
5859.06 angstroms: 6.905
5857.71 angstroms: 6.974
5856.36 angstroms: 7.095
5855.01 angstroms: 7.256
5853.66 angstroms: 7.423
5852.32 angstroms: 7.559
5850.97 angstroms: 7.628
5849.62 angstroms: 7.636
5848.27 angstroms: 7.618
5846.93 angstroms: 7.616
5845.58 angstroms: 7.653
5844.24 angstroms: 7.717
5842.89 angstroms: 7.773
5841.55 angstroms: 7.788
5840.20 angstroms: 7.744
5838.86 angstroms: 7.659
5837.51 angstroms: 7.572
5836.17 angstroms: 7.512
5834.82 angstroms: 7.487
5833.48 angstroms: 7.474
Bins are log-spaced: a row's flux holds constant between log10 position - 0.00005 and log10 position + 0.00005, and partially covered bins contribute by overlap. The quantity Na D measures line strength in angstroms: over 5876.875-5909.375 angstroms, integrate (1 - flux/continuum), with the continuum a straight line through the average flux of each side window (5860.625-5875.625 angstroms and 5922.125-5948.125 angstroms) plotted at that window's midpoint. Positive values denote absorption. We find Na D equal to 1.7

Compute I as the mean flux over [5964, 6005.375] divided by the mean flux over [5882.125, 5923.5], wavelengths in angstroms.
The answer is 1.06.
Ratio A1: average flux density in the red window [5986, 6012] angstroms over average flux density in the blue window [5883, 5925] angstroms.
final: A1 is 1.07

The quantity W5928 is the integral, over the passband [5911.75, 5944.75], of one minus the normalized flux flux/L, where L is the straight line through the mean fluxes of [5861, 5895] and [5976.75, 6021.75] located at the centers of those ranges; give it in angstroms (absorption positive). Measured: -0.7 angstroms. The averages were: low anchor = 6.88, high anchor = 7.16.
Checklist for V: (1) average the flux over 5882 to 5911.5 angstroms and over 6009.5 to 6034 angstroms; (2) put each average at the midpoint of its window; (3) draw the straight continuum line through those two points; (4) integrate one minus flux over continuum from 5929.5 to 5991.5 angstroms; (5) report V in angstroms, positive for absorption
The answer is -2.2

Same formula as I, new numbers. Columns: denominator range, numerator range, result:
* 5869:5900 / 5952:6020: 1.05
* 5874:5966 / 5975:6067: 1.03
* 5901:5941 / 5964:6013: 1.01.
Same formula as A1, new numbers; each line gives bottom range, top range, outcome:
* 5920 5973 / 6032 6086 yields 1.02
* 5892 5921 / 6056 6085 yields 1.05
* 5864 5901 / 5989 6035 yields 1.05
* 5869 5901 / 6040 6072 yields 1.06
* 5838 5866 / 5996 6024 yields 0.95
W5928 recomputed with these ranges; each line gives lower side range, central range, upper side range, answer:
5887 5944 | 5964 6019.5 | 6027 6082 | -0.6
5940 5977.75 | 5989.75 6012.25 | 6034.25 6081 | -0.5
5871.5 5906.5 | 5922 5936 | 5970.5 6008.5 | -0.4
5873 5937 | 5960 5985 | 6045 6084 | -0.2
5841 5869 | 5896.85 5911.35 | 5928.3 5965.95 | 0.4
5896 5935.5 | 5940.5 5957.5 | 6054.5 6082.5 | 0.0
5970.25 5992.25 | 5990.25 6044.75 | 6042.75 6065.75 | 0.5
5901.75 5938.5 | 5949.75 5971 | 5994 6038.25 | 0.4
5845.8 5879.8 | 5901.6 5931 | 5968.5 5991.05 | 0.2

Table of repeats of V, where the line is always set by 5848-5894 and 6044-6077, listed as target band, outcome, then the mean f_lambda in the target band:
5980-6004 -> -0.73 angstroms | 7.34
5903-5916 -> -0.42 angstroms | 7.28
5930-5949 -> -0.32 angstroms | 7.19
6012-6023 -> 0.54 angstroms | 6.79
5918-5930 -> 0.04 angstroms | 7.04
